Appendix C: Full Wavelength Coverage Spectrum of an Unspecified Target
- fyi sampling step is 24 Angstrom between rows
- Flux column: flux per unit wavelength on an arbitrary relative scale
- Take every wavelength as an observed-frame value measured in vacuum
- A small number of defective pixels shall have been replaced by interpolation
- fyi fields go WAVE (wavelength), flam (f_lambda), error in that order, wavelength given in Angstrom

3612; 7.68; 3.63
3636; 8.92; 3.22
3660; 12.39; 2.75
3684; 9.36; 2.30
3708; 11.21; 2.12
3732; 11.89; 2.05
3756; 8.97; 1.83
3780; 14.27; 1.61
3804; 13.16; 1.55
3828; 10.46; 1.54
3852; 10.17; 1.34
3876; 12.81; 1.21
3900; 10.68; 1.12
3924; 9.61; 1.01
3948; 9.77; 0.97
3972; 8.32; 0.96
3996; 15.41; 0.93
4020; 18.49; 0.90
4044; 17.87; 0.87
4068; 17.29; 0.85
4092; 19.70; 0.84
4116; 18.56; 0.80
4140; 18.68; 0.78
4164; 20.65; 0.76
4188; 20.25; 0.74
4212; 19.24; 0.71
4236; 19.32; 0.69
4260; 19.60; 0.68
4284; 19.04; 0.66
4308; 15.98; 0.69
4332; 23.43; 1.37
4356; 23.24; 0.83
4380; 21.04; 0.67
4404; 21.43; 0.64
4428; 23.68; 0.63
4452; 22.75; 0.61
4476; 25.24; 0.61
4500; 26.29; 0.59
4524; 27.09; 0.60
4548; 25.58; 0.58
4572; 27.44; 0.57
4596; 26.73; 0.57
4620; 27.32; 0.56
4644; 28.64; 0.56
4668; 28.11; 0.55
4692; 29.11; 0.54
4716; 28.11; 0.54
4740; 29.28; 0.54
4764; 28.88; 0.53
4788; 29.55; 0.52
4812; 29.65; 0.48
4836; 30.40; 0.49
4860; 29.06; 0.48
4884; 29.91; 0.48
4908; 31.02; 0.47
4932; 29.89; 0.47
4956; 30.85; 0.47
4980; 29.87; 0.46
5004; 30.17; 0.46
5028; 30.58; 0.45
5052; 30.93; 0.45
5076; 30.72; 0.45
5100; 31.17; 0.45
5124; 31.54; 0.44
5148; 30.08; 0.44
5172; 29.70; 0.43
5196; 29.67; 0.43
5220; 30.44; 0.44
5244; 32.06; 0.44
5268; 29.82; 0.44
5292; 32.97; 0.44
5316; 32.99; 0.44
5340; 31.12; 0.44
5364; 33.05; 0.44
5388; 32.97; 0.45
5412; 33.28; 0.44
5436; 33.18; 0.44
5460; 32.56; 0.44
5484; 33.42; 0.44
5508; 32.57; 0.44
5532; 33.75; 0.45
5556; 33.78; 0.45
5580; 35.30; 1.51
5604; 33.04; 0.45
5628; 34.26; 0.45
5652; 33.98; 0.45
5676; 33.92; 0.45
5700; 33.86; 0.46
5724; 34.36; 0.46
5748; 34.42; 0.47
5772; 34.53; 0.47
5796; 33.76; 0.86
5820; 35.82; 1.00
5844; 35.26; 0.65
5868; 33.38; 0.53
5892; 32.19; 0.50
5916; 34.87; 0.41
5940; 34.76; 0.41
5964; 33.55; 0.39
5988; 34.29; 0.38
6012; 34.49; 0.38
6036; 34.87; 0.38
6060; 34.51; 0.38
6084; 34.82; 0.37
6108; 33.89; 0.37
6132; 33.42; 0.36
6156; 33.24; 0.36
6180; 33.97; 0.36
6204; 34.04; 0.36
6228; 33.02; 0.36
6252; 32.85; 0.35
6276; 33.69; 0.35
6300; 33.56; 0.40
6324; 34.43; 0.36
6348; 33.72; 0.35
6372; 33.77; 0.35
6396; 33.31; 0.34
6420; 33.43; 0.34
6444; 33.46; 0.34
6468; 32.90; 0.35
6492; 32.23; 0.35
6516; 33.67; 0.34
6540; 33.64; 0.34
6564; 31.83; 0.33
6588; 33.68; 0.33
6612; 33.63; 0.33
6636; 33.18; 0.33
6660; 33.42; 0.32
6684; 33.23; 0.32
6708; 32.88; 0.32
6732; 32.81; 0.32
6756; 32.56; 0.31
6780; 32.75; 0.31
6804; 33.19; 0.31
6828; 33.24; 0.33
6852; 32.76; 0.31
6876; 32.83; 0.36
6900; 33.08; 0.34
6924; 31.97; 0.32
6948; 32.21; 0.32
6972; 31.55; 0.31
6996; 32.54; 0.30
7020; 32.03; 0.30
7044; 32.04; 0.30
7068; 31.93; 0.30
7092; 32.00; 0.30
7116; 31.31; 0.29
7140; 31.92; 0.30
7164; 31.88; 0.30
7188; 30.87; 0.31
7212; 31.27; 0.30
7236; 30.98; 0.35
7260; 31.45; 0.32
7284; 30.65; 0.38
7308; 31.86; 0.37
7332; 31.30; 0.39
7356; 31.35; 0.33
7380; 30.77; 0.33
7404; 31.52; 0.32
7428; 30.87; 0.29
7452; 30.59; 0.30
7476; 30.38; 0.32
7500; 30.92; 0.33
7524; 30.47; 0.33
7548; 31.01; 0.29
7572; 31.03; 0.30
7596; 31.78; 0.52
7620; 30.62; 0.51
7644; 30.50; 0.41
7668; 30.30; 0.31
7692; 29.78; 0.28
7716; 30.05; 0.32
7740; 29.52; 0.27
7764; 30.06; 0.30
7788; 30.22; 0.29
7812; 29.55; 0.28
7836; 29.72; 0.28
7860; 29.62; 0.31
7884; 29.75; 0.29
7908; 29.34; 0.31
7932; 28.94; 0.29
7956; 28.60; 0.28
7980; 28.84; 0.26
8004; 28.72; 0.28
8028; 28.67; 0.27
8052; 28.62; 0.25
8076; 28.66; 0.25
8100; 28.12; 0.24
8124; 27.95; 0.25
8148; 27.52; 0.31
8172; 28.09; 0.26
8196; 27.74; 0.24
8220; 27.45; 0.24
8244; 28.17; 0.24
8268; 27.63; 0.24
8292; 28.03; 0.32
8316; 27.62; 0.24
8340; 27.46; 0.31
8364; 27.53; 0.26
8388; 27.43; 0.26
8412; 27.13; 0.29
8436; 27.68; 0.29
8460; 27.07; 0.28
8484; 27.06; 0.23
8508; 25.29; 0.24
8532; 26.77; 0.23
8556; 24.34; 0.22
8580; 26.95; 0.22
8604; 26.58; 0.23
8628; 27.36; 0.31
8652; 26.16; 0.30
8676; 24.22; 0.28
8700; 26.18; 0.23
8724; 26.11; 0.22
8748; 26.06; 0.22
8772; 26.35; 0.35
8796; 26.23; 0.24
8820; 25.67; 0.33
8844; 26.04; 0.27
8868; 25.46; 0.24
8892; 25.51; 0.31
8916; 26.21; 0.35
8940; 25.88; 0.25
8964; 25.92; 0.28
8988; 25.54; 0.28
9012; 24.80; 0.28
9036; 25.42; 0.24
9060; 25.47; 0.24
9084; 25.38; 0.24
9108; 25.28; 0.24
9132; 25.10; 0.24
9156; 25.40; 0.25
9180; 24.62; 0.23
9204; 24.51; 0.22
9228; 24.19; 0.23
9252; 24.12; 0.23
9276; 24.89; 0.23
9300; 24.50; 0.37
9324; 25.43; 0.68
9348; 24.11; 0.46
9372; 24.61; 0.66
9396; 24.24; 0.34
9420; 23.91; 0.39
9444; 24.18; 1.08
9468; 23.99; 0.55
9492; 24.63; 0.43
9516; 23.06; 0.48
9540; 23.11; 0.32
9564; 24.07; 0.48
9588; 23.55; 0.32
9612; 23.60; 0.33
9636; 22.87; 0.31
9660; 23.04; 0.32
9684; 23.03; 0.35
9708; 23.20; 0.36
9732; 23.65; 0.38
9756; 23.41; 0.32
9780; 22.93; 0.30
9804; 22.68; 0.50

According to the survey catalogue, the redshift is 0.00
